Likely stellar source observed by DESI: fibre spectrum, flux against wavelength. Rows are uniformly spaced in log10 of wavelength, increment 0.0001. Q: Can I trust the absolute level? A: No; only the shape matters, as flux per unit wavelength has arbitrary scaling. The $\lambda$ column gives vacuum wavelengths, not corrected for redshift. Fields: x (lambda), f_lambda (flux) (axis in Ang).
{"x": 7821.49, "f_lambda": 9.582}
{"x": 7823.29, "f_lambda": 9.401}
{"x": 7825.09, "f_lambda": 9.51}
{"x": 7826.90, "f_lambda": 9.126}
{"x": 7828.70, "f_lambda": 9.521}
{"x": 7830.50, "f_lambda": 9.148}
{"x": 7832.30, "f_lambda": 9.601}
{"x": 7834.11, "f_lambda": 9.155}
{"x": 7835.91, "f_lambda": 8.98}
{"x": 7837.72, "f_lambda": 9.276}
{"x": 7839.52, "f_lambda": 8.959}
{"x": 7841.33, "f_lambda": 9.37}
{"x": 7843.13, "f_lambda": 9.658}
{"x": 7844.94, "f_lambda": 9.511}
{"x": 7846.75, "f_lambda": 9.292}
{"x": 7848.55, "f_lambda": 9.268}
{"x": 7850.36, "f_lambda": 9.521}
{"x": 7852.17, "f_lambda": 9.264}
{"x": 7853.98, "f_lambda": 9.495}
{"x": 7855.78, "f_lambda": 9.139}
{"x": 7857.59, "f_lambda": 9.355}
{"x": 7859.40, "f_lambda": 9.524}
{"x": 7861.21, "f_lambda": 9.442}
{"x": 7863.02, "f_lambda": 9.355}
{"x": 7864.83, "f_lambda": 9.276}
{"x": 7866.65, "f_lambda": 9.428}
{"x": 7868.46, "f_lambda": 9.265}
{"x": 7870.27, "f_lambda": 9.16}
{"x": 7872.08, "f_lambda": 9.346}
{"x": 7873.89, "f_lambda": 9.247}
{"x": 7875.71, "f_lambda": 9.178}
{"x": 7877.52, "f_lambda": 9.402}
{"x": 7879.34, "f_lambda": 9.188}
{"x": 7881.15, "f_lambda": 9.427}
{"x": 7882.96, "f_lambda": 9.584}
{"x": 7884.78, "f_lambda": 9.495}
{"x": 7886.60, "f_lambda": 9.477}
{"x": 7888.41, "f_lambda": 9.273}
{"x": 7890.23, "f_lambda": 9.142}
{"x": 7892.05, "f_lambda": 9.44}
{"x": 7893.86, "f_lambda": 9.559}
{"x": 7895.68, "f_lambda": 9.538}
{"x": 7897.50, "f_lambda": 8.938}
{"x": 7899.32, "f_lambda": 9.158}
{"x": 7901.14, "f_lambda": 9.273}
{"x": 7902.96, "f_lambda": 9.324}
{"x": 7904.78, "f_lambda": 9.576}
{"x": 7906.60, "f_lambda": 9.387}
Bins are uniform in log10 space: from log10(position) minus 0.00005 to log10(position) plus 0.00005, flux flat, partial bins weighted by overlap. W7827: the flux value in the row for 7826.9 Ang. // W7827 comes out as 9.126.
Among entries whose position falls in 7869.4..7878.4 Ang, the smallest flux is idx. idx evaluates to 9.16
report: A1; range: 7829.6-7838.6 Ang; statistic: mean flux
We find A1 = 9.23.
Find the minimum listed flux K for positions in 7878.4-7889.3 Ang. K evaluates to 9.188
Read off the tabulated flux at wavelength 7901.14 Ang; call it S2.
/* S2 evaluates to 9.273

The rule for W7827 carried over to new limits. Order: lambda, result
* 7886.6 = 9.477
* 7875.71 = 9.178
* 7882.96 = 9.584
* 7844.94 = 9.511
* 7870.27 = 9.16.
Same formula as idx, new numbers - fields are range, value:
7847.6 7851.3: 9.268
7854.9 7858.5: 9.139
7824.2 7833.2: 9.126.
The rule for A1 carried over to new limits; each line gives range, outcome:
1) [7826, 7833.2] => 9.36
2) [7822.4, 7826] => 9.44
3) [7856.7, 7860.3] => 9.44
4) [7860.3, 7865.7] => 9.36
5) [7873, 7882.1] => 9.29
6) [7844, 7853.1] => 9.37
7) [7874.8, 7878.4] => 9.29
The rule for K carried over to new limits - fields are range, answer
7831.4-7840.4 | 8.959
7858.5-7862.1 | 9.442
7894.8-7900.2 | 8.938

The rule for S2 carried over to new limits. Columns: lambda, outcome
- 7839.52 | 8.959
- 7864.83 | 9.276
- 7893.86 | 9.559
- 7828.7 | 9.521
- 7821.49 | 9.582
